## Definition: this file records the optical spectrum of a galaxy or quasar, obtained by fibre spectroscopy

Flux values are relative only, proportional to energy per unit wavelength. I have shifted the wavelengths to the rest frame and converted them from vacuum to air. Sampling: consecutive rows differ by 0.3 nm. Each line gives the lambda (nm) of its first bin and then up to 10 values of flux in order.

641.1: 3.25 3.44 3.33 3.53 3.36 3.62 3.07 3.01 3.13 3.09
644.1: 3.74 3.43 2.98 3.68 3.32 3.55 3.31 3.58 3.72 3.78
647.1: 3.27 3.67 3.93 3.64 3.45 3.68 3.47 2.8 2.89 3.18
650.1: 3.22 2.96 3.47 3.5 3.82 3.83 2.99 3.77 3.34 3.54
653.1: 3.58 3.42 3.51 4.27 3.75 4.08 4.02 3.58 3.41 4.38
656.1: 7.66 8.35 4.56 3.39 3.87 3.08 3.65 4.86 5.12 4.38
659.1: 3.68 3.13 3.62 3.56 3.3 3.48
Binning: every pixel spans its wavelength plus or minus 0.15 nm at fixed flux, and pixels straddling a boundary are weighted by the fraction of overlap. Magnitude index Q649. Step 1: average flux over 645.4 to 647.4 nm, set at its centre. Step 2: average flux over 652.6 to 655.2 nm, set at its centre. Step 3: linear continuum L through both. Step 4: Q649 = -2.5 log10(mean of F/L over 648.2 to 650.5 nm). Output 0.132 mag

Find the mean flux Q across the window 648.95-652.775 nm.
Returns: 3.33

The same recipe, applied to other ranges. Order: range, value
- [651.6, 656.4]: 4.09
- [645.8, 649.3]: 3.54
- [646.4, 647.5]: 3.6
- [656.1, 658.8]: 4.77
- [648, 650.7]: 3.25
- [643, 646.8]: 3.39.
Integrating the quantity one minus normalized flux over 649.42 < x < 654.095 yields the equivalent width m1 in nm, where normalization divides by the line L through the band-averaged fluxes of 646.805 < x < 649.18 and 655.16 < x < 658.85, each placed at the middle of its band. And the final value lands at 0.66 nm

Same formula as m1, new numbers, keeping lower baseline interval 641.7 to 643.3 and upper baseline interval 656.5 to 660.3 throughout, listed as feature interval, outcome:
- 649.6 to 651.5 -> 0.15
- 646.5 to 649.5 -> 0.03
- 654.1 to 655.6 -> 0.00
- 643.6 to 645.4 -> 0.02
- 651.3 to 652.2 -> 0.04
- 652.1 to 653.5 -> 0.08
